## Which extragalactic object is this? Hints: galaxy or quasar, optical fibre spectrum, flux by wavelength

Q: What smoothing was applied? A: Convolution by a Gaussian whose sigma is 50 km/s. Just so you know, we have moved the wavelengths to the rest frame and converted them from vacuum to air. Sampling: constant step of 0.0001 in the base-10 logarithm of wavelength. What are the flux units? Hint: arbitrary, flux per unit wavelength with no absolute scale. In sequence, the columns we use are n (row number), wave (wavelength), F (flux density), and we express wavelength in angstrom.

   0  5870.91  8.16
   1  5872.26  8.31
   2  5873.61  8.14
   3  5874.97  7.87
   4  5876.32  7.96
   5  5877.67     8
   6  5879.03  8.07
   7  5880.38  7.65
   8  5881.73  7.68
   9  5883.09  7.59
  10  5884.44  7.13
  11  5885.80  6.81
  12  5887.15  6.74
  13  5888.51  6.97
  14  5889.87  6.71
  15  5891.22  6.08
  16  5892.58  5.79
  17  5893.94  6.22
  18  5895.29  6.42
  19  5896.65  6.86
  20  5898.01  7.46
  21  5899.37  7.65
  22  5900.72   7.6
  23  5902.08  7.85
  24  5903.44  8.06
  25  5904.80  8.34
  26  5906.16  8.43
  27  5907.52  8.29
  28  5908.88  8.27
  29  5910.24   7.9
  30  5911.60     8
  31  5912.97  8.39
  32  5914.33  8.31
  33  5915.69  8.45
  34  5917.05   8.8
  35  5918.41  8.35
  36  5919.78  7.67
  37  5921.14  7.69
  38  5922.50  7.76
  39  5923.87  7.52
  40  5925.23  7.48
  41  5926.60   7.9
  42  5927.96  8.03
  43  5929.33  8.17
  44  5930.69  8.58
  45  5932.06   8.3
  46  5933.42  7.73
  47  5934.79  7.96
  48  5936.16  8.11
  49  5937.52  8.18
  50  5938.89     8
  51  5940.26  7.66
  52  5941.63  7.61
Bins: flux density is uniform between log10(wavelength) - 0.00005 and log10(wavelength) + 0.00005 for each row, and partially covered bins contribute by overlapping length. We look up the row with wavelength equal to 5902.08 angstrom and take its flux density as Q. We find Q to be 7.85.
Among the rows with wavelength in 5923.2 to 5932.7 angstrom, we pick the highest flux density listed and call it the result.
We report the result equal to 8.58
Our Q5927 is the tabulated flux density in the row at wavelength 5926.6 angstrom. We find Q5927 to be 7.9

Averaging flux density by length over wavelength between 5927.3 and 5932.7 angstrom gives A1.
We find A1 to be 8.27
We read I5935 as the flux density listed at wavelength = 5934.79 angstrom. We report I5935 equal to 7.96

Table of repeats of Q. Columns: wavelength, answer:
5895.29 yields 6.42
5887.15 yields 6.74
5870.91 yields 8.16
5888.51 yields 6.97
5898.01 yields 7.46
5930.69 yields 8.58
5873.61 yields 8.14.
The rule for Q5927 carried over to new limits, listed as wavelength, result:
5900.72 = 7.6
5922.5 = 7.76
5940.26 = 7.66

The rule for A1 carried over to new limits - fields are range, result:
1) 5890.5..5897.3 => 6.28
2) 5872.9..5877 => 7.99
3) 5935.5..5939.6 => 8.1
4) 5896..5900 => 7.32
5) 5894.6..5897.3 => 6.65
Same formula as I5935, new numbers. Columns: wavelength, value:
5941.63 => 7.61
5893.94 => 6.22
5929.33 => 8.17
